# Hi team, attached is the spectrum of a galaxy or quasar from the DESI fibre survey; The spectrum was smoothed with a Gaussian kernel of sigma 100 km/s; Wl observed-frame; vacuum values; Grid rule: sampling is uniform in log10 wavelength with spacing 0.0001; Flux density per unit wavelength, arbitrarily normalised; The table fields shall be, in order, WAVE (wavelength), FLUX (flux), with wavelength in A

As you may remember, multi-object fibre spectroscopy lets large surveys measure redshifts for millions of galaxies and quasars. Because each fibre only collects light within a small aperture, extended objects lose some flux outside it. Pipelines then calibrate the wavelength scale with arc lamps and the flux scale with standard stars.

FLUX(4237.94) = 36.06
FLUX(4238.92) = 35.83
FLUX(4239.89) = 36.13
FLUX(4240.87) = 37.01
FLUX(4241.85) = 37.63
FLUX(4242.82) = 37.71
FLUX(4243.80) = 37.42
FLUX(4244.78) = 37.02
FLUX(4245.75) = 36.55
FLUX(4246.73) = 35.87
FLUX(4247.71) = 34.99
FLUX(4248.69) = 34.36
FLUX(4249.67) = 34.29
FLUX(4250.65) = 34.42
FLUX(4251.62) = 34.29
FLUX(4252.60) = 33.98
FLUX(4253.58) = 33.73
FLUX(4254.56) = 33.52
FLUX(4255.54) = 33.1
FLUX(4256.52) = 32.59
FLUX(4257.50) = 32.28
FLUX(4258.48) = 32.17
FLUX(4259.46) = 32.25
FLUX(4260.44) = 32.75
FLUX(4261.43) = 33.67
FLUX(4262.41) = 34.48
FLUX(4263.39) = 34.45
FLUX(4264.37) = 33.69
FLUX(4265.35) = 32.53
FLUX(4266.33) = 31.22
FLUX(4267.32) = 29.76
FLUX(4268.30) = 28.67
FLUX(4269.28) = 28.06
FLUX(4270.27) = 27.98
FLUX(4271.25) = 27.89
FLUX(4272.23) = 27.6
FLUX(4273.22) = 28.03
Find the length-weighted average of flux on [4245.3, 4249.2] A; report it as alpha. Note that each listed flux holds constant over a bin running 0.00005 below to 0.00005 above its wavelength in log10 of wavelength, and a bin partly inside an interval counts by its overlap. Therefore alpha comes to 35.4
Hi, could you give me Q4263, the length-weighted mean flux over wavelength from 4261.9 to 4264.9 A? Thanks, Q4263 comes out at 34.3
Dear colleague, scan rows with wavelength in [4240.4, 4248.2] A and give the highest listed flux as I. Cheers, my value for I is 37.71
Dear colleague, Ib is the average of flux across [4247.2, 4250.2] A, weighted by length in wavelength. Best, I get 34.5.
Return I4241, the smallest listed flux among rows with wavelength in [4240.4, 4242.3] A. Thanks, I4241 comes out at 37.01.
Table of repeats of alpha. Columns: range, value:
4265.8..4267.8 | 30.5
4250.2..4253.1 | 34.3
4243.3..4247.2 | 36.7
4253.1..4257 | 33.2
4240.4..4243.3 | 37.5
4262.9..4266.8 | 33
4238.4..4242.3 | 36.6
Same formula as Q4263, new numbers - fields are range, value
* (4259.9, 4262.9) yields 33.5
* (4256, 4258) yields 32.5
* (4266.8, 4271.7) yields 28.5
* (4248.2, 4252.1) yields 34.4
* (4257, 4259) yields 32.2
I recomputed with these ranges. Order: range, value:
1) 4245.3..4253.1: 36.55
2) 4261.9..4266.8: 34.48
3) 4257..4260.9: 32.75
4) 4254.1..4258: 33.52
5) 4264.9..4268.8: 32.53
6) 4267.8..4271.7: 28.67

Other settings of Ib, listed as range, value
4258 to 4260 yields 32.2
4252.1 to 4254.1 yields 33.8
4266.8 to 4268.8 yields 29.2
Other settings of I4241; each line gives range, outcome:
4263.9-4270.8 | 27.98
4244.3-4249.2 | 34.36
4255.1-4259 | 32.17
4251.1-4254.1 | 33.73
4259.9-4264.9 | 32.75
